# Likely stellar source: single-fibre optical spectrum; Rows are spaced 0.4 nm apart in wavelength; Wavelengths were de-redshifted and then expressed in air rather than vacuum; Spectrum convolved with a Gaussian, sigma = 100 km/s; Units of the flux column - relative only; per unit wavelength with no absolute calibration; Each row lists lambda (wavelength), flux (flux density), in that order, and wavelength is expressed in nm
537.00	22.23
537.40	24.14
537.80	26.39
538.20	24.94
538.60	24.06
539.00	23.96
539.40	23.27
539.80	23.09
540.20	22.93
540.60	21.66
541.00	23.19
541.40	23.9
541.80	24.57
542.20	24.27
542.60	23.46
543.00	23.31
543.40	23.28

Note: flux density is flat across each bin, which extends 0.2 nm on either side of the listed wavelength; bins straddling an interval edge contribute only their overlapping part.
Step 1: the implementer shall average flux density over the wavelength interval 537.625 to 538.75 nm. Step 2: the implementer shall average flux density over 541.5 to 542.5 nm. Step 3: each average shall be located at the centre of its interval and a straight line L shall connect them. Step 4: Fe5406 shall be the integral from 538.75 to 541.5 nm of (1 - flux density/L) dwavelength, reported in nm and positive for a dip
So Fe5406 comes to 0.17 nm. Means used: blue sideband 25.1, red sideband 24.3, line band 23.1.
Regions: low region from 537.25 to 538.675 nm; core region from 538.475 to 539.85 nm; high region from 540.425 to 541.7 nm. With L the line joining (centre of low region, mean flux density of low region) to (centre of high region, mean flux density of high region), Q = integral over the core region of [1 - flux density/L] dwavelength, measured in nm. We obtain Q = 0.03 nm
